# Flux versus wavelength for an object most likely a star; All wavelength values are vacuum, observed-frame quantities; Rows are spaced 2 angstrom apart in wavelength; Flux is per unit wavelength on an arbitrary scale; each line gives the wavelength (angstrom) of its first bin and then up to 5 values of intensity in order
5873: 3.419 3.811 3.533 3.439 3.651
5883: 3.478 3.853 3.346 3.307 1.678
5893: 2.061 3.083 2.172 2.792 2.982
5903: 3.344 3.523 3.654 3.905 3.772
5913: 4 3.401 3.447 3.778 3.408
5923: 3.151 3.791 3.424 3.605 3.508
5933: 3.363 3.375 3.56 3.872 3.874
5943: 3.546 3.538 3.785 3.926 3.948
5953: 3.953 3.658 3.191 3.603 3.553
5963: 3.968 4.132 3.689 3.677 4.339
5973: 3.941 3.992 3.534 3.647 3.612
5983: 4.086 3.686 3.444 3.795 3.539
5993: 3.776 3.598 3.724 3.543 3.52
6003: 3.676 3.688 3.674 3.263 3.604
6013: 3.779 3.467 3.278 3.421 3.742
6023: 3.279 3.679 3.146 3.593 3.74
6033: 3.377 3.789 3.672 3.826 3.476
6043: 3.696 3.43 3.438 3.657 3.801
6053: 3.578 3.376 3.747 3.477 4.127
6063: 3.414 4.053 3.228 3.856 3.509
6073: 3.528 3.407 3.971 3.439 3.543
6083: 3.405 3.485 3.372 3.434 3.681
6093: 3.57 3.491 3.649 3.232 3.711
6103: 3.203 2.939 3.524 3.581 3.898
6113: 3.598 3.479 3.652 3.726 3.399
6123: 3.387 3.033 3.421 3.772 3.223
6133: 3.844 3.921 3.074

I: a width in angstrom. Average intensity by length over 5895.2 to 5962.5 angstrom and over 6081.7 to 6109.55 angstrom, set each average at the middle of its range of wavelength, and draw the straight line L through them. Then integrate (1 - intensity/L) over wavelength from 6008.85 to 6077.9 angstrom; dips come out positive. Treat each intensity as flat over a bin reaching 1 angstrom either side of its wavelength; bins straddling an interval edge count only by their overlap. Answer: -2.30 angstrom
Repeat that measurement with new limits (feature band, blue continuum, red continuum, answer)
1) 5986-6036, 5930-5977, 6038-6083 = 1.4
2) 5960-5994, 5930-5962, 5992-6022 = -1.7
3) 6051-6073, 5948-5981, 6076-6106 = -0.6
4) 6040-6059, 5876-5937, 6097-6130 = -0.8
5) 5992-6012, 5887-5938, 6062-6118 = -1.2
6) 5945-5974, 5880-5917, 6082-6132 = -4.4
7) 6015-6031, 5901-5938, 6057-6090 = 0.5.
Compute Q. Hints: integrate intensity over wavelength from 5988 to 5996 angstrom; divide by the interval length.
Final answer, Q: 3.68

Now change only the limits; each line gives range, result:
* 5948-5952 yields 3.94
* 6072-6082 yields 3.58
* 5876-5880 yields 3.49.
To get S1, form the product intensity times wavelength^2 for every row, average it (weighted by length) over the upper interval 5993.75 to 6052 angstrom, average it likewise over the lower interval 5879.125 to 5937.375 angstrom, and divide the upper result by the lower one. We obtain 1.12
